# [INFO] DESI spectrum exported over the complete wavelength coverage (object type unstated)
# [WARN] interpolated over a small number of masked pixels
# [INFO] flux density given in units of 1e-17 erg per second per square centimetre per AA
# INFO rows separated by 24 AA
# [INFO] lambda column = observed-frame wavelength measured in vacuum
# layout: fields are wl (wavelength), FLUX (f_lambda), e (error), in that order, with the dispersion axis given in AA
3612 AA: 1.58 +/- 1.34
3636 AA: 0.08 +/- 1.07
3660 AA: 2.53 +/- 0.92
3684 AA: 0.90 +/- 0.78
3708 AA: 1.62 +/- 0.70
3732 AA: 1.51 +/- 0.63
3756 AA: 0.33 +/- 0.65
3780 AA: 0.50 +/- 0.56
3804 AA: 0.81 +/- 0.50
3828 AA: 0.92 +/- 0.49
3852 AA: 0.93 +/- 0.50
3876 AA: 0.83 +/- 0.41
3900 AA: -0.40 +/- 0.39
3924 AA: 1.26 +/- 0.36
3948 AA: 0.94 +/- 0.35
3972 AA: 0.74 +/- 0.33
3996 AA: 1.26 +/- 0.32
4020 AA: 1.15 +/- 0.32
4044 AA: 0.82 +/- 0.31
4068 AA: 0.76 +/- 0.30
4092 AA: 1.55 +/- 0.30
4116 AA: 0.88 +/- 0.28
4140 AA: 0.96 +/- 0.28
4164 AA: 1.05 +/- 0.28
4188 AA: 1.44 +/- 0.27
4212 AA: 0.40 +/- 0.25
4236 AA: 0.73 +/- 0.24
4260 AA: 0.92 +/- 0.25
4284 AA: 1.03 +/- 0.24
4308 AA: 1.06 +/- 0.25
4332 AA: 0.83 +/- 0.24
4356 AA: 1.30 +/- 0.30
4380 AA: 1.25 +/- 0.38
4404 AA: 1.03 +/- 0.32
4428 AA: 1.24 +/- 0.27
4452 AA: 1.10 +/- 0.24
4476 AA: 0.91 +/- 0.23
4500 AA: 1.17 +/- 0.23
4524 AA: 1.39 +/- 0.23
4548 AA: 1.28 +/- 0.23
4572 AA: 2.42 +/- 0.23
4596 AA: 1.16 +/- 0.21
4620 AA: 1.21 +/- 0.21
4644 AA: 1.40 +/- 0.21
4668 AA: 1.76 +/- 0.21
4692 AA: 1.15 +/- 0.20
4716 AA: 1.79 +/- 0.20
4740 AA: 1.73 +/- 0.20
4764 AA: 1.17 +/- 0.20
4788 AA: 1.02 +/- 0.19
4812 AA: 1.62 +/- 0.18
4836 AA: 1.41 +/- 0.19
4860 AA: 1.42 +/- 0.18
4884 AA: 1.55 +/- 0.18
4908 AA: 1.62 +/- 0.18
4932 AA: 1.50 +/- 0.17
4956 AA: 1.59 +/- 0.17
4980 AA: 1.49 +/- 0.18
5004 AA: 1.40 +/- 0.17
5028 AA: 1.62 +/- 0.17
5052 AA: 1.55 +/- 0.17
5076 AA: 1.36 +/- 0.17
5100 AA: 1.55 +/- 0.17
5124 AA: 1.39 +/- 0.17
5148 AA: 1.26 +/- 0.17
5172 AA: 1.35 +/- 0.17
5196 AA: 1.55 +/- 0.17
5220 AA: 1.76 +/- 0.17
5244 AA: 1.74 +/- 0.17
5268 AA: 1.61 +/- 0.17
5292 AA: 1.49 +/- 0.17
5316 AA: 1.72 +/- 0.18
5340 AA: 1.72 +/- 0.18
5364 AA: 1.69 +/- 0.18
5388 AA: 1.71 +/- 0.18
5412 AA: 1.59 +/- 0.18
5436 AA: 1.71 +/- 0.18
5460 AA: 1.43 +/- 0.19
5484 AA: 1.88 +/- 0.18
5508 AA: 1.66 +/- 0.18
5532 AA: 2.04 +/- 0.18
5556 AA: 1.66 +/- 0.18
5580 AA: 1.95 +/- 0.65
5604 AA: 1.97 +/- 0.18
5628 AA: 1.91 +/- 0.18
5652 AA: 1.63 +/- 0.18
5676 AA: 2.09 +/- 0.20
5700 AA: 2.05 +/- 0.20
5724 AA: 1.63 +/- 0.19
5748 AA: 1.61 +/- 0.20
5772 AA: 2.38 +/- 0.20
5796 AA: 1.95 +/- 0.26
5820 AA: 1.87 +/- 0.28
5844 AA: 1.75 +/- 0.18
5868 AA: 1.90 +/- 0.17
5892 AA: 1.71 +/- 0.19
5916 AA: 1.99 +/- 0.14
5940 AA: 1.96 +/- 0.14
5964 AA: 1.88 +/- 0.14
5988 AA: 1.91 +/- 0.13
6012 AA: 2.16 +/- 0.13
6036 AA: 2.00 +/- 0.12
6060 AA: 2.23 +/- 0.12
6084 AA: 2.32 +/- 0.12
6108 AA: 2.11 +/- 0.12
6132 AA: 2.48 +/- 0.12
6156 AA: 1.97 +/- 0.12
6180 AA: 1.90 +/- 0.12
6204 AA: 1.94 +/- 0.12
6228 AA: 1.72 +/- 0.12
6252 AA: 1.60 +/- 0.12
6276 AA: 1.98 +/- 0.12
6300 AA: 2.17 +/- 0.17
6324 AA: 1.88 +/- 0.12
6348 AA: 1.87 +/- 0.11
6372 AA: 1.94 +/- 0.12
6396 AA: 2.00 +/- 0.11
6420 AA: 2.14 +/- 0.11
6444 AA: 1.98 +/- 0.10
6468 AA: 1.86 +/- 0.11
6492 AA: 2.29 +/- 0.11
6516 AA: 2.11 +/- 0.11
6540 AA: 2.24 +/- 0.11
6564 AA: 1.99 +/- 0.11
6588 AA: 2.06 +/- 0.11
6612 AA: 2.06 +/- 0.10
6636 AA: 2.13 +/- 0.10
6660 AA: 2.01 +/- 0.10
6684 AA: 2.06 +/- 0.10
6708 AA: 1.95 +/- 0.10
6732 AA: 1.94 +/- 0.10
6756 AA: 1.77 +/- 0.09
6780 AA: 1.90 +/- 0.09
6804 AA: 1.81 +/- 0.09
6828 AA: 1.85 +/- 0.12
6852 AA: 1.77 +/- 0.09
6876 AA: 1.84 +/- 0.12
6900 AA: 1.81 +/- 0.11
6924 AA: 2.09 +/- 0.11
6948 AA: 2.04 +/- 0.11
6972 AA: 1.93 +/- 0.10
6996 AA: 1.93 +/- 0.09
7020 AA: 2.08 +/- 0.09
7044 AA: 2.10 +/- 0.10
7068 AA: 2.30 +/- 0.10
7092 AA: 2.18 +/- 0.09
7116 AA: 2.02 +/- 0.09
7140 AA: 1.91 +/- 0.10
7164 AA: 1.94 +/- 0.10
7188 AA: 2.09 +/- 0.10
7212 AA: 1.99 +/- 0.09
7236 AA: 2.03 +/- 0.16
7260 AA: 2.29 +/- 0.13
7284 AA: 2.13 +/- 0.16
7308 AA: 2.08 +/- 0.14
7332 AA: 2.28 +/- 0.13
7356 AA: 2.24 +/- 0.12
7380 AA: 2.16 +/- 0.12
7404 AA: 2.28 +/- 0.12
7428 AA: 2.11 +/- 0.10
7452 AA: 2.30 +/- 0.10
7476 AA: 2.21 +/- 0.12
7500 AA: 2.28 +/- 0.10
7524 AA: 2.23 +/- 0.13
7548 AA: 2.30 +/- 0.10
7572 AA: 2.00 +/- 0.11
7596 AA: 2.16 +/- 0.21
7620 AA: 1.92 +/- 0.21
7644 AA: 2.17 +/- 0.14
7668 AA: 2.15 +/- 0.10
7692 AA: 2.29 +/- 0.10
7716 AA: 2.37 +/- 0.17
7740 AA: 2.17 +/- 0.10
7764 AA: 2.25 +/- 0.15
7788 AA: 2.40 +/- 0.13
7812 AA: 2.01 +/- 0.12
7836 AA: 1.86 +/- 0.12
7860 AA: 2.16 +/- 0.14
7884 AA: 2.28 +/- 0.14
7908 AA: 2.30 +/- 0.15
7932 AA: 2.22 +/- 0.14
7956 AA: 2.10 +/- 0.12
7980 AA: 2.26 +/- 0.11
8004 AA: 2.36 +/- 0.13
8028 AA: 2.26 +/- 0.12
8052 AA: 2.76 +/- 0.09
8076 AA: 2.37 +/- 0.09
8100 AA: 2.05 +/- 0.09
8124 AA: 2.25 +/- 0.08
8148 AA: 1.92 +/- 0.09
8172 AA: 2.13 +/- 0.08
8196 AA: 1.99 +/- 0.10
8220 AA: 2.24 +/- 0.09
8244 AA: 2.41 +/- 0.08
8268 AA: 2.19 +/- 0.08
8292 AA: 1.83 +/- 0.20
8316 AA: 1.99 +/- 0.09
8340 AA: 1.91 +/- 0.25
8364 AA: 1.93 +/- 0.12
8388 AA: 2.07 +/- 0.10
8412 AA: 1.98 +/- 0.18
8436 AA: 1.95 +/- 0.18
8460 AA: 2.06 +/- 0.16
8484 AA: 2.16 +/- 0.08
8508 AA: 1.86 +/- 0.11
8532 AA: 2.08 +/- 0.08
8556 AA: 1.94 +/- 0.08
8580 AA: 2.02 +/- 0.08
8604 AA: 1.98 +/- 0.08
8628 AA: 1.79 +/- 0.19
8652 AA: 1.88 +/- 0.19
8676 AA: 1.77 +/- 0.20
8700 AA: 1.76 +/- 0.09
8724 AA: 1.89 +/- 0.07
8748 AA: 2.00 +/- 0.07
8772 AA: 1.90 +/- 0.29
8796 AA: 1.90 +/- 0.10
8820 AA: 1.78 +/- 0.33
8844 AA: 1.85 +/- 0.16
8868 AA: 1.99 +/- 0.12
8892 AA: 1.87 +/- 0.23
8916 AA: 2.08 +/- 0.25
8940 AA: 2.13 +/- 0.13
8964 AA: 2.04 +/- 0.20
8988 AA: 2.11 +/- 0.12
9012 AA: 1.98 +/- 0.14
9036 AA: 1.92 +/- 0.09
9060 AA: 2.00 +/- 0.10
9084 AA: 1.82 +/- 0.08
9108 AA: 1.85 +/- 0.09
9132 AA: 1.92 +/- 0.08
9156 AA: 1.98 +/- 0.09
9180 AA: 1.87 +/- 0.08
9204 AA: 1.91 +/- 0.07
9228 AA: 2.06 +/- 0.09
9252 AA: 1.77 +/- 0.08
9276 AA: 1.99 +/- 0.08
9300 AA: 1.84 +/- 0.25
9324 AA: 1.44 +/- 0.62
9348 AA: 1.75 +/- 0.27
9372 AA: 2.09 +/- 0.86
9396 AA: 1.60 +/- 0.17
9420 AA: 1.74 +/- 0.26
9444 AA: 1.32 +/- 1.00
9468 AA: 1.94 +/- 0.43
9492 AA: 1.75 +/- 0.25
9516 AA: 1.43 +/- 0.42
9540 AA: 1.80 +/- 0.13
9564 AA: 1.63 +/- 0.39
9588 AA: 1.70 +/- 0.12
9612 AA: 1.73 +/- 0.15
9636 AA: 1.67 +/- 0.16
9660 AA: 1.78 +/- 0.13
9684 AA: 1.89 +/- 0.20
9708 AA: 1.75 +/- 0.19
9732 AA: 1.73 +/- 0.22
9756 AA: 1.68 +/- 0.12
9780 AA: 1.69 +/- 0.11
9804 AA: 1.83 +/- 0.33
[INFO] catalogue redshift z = 0.23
